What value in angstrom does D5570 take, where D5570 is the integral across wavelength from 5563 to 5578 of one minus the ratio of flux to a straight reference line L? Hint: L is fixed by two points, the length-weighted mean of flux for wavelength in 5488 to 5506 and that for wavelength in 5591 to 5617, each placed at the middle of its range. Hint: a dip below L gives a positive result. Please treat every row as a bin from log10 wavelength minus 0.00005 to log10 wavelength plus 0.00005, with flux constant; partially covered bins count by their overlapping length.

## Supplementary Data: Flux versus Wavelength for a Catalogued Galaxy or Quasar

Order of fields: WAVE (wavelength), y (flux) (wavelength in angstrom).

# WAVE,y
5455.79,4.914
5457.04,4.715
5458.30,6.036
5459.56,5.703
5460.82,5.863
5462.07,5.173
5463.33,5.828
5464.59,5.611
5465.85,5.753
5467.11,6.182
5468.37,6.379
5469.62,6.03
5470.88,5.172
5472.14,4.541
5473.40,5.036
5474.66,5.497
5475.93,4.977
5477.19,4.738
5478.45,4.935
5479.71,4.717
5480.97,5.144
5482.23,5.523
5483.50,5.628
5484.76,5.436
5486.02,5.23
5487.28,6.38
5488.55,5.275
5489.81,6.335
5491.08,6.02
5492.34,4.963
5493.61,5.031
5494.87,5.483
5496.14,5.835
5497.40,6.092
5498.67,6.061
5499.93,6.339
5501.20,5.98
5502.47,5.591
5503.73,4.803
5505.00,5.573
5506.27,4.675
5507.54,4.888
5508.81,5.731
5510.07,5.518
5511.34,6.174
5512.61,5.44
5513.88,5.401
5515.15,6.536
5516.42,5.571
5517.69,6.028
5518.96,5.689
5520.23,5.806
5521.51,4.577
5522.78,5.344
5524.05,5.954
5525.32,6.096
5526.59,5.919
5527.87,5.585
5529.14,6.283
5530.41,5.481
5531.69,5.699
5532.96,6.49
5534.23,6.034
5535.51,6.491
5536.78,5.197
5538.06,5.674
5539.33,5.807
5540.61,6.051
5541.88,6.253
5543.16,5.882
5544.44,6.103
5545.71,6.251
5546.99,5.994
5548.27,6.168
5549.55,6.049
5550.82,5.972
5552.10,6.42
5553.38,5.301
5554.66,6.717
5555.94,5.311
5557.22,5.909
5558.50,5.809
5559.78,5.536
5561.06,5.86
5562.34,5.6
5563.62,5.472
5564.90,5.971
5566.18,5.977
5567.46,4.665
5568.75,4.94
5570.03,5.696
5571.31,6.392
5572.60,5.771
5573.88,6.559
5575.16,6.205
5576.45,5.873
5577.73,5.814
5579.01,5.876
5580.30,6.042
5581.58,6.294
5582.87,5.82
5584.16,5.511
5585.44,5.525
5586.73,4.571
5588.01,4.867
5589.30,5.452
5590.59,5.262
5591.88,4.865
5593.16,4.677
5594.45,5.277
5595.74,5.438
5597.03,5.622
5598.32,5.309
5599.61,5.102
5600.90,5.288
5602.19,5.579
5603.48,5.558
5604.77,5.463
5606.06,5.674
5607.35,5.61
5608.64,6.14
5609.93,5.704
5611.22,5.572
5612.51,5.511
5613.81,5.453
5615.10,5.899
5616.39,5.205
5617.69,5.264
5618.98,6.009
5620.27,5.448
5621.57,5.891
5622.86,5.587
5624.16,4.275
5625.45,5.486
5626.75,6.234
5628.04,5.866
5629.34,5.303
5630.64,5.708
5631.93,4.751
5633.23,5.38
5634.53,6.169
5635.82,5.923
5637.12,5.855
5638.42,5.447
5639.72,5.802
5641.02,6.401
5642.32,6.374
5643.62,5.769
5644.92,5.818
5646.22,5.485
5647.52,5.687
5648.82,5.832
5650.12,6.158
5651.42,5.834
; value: -0.7 angstrom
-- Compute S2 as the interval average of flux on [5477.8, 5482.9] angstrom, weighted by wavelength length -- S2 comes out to 5.08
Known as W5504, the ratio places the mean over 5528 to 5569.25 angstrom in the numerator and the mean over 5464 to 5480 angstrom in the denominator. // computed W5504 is 1.1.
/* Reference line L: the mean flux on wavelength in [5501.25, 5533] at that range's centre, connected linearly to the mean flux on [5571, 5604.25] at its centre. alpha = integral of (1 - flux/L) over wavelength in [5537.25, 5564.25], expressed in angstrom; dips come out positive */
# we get -1.5 angstrom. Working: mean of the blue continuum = 5.62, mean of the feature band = 5.91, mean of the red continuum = 5.55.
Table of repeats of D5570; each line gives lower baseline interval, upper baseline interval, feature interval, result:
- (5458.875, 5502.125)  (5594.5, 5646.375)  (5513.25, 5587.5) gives -3.21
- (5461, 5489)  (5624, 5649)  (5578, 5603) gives 1.01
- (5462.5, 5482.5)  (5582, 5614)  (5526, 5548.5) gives -2.40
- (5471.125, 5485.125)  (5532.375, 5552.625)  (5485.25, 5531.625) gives -0.98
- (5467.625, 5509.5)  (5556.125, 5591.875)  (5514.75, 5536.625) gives -1.15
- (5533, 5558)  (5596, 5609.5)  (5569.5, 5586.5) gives -0.56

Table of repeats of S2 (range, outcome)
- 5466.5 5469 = 6.3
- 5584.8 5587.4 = 5.06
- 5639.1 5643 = 6.19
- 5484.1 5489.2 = 5.59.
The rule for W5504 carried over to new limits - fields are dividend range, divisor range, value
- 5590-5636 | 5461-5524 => 0.99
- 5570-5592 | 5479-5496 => 1.04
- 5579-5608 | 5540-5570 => 0.93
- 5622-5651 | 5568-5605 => 1.03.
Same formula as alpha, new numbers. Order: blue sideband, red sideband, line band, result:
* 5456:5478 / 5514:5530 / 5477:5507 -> 0.6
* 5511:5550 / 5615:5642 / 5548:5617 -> 1.3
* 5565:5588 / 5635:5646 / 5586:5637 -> 3.3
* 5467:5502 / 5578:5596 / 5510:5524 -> -0.5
